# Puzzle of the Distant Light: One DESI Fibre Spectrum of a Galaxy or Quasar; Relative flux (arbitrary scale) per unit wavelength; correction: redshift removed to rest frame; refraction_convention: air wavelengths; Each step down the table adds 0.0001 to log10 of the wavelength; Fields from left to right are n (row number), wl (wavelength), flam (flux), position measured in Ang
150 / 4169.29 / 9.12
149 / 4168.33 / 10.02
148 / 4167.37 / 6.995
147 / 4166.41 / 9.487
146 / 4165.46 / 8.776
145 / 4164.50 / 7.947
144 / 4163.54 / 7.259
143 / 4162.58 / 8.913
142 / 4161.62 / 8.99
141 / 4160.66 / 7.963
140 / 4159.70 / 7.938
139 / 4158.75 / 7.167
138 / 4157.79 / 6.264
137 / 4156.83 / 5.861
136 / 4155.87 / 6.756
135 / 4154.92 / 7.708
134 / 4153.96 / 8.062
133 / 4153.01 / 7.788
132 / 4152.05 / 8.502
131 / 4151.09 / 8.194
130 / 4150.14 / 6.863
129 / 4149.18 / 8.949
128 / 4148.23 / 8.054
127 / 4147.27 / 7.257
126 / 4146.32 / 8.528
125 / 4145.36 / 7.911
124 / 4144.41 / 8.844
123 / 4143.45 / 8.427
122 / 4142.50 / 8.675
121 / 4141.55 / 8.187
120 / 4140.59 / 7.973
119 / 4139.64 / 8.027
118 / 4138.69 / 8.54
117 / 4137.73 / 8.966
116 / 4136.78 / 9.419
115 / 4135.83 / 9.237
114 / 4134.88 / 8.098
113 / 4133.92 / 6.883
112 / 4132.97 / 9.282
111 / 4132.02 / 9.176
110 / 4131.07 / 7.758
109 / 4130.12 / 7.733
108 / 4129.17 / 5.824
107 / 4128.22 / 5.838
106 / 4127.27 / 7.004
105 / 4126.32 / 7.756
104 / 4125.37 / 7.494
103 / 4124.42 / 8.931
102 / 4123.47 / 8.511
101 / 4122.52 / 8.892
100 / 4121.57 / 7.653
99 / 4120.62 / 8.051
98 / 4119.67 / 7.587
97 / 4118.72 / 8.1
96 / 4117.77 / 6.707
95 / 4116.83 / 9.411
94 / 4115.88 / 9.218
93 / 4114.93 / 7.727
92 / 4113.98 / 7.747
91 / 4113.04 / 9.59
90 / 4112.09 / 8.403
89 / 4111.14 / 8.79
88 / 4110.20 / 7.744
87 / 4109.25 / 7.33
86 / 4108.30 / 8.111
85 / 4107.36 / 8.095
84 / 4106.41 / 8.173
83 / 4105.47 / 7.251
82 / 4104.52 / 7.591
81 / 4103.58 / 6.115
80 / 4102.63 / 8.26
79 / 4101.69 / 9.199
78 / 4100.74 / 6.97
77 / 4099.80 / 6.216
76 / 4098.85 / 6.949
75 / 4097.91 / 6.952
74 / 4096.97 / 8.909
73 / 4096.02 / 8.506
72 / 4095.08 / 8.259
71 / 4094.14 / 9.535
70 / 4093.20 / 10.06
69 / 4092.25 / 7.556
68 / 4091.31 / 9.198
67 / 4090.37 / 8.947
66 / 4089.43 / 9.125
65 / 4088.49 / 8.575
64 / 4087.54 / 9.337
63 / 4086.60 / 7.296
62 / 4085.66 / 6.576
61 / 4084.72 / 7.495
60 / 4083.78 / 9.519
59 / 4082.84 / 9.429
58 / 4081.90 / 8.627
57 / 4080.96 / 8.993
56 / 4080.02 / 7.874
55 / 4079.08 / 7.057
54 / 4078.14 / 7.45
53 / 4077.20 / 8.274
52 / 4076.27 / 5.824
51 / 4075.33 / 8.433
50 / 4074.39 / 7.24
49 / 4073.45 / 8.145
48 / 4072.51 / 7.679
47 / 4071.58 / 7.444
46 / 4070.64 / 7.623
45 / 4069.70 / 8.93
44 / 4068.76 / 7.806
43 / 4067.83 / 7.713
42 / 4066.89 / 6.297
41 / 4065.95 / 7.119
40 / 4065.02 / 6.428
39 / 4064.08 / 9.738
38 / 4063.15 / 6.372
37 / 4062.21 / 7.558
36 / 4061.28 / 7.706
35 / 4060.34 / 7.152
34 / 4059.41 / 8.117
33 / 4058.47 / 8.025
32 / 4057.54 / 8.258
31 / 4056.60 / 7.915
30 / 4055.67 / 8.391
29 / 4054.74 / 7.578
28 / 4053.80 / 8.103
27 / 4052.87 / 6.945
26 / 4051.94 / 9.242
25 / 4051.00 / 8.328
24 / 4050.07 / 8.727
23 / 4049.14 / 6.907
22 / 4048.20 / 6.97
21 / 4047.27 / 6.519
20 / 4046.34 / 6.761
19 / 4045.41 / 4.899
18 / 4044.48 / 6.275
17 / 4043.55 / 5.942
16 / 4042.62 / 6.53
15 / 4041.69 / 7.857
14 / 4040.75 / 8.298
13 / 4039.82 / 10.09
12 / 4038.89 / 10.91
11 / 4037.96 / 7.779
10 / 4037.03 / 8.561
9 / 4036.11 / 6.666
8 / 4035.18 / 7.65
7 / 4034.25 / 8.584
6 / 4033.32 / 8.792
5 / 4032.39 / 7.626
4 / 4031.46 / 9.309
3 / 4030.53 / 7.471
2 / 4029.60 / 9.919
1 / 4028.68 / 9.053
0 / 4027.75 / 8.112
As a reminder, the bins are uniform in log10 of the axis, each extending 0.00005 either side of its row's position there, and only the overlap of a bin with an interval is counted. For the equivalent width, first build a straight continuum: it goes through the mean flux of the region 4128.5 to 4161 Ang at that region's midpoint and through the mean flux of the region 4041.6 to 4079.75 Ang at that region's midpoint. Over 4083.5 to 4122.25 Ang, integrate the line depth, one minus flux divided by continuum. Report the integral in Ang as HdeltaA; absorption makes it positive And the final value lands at -2.0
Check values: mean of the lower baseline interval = 7.47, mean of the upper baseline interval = 7.95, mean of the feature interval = 8.11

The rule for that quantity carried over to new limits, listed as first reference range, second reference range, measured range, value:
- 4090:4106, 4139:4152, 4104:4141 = 0.1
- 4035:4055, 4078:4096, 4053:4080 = 1.4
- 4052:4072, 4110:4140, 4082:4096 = -1.3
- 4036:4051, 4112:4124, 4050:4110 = -0.4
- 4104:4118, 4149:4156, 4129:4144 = -0.6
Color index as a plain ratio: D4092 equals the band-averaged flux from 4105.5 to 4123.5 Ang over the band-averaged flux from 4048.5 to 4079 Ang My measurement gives 1.06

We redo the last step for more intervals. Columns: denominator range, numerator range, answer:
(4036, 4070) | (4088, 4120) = 1.06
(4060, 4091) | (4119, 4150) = 1.03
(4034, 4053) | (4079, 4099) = 1.11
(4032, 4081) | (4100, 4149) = 1.05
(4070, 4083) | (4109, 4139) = 1.03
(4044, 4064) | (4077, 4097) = 1.13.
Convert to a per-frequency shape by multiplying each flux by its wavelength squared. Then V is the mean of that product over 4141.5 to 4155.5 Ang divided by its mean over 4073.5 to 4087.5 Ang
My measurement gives 1.1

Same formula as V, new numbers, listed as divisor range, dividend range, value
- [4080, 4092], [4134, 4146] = 1.02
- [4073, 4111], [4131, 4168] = 1.04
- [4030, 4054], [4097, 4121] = 1.05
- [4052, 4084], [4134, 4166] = 1.07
